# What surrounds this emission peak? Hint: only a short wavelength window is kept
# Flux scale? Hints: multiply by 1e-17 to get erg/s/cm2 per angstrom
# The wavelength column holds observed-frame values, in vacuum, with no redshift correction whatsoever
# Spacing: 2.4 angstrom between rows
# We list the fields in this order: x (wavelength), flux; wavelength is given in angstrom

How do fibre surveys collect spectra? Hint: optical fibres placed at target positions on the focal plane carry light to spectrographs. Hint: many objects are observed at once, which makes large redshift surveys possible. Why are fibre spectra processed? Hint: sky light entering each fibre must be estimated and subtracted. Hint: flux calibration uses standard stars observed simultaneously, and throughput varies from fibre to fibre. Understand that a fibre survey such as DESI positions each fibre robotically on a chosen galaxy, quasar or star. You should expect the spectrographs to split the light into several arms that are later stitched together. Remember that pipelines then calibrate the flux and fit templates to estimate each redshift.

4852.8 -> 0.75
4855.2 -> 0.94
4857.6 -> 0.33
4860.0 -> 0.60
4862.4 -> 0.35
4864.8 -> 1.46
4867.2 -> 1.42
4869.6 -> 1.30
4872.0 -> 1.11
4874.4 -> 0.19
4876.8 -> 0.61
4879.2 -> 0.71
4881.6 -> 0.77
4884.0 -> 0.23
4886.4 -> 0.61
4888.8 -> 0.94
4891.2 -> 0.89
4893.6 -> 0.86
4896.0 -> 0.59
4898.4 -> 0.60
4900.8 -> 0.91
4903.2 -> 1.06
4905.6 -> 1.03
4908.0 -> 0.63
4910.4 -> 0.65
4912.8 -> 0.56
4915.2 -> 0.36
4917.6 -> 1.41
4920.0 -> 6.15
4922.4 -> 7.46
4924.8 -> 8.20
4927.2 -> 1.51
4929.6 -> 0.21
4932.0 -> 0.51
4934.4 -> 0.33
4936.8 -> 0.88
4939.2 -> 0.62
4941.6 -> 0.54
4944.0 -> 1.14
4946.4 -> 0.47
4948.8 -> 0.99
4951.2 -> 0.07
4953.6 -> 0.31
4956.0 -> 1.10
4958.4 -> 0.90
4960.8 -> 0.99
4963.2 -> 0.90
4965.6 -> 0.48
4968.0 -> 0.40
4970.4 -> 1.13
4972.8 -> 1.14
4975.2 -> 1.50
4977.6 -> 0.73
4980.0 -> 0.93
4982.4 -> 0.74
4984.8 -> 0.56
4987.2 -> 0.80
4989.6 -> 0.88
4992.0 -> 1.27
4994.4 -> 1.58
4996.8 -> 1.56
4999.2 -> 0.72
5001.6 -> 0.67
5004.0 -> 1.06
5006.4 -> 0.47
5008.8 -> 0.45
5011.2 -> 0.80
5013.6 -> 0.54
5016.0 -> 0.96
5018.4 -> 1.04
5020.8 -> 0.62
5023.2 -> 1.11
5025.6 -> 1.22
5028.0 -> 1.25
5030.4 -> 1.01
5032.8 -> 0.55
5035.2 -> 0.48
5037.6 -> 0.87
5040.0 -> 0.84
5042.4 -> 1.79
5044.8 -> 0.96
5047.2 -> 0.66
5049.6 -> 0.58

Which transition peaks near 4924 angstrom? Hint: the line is [O II]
